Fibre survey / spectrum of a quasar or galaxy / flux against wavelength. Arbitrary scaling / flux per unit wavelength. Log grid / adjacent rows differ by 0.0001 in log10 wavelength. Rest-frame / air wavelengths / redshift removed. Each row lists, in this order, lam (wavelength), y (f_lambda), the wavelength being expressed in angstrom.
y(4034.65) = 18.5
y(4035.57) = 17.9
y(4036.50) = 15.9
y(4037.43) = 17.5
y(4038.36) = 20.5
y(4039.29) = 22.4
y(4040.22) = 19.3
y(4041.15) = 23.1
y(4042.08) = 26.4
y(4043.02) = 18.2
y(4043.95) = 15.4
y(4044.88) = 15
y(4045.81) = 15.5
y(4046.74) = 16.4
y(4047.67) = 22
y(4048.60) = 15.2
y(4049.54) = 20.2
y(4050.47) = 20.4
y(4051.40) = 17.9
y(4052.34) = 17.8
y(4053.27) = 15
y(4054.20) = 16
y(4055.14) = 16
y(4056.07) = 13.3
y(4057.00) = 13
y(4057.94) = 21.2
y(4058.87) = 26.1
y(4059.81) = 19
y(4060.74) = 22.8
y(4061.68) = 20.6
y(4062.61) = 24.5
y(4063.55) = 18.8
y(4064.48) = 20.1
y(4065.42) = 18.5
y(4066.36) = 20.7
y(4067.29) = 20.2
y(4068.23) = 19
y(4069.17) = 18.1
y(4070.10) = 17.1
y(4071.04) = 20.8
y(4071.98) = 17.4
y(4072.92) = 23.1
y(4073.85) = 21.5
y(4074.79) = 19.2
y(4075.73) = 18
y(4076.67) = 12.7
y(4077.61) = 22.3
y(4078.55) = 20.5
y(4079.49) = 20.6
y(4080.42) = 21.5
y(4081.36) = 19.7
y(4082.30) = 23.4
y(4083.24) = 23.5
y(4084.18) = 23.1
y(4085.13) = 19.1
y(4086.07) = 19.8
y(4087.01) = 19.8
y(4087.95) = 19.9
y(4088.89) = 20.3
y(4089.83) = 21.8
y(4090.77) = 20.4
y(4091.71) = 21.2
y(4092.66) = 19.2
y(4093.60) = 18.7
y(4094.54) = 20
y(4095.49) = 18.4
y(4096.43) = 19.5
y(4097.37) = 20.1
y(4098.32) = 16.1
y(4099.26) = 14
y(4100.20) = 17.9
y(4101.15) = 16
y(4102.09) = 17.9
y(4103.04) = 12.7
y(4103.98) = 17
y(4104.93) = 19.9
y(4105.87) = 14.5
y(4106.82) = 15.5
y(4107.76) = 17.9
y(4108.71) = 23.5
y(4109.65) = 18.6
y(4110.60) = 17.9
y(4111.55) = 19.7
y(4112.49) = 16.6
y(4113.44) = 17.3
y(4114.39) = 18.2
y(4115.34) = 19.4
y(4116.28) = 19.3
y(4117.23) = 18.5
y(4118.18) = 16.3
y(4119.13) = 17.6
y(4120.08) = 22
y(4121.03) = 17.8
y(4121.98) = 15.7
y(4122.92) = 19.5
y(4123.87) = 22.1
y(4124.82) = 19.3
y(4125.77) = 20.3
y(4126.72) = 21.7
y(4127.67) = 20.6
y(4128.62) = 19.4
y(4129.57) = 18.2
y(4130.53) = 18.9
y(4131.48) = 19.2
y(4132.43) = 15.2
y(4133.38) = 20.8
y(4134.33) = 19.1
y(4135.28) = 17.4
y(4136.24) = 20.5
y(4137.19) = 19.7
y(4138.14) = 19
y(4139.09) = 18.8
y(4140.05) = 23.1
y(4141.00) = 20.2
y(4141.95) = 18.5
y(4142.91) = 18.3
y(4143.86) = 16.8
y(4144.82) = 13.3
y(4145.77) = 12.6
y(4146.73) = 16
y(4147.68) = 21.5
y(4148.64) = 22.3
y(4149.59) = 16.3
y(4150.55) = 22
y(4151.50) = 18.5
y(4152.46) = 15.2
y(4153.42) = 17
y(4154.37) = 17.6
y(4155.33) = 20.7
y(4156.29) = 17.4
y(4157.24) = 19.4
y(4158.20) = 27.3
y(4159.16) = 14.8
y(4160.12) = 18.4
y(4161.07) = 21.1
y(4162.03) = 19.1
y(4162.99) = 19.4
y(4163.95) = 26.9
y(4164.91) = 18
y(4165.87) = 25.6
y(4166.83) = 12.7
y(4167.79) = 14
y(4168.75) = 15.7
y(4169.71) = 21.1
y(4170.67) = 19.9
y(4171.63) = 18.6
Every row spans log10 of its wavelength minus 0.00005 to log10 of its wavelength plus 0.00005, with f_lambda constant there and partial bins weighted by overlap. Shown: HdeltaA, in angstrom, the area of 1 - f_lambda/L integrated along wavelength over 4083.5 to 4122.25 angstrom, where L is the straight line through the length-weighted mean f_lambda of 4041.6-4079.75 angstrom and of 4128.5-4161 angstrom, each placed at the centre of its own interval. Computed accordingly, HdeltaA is 0.5 angstrom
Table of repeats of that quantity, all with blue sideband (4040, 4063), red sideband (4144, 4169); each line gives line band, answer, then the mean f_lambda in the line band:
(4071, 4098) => -2.07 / 20.2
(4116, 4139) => -0.56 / 19.1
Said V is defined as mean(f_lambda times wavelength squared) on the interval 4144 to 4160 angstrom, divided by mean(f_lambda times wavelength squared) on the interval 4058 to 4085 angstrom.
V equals 0.9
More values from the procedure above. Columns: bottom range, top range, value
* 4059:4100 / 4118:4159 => 0.98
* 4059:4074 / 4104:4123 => 0.92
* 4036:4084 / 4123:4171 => 1.03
